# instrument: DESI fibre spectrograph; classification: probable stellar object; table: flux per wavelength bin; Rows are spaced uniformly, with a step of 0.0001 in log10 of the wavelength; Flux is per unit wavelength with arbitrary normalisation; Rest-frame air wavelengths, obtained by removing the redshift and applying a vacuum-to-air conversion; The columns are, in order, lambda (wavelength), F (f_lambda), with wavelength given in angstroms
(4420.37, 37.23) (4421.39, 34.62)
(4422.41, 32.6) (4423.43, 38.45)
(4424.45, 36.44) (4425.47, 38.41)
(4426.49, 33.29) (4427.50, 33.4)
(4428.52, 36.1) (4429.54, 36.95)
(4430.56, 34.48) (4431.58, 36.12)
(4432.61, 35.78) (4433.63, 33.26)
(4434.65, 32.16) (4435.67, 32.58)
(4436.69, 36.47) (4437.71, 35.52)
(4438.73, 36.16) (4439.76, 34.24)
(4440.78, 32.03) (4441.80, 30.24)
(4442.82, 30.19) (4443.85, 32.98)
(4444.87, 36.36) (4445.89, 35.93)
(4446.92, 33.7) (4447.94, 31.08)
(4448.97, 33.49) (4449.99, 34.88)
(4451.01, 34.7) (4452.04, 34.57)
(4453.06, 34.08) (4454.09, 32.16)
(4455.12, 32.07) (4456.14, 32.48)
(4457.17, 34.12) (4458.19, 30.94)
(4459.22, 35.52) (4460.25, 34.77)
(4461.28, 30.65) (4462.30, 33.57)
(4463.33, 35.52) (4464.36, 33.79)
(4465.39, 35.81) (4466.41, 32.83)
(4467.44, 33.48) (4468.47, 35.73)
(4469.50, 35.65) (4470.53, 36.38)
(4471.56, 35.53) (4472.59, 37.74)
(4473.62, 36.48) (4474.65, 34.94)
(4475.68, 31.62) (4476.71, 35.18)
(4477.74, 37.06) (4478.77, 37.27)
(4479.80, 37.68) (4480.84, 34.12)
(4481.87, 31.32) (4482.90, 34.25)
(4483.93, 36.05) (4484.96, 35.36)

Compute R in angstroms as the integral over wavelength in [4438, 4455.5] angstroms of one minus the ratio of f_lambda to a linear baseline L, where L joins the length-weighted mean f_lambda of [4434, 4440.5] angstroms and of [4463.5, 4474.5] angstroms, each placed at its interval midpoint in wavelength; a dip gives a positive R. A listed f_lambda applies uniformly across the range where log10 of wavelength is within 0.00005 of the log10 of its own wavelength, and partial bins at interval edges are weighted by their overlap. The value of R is 0.60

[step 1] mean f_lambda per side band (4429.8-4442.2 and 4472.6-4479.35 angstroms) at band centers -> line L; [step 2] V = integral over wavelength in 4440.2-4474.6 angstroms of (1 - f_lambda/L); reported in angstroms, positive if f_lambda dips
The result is 1.0 angstroms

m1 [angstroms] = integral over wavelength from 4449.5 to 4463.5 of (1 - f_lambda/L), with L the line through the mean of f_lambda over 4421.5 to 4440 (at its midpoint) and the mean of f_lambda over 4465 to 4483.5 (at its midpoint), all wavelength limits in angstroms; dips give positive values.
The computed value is 0.7 angstroms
